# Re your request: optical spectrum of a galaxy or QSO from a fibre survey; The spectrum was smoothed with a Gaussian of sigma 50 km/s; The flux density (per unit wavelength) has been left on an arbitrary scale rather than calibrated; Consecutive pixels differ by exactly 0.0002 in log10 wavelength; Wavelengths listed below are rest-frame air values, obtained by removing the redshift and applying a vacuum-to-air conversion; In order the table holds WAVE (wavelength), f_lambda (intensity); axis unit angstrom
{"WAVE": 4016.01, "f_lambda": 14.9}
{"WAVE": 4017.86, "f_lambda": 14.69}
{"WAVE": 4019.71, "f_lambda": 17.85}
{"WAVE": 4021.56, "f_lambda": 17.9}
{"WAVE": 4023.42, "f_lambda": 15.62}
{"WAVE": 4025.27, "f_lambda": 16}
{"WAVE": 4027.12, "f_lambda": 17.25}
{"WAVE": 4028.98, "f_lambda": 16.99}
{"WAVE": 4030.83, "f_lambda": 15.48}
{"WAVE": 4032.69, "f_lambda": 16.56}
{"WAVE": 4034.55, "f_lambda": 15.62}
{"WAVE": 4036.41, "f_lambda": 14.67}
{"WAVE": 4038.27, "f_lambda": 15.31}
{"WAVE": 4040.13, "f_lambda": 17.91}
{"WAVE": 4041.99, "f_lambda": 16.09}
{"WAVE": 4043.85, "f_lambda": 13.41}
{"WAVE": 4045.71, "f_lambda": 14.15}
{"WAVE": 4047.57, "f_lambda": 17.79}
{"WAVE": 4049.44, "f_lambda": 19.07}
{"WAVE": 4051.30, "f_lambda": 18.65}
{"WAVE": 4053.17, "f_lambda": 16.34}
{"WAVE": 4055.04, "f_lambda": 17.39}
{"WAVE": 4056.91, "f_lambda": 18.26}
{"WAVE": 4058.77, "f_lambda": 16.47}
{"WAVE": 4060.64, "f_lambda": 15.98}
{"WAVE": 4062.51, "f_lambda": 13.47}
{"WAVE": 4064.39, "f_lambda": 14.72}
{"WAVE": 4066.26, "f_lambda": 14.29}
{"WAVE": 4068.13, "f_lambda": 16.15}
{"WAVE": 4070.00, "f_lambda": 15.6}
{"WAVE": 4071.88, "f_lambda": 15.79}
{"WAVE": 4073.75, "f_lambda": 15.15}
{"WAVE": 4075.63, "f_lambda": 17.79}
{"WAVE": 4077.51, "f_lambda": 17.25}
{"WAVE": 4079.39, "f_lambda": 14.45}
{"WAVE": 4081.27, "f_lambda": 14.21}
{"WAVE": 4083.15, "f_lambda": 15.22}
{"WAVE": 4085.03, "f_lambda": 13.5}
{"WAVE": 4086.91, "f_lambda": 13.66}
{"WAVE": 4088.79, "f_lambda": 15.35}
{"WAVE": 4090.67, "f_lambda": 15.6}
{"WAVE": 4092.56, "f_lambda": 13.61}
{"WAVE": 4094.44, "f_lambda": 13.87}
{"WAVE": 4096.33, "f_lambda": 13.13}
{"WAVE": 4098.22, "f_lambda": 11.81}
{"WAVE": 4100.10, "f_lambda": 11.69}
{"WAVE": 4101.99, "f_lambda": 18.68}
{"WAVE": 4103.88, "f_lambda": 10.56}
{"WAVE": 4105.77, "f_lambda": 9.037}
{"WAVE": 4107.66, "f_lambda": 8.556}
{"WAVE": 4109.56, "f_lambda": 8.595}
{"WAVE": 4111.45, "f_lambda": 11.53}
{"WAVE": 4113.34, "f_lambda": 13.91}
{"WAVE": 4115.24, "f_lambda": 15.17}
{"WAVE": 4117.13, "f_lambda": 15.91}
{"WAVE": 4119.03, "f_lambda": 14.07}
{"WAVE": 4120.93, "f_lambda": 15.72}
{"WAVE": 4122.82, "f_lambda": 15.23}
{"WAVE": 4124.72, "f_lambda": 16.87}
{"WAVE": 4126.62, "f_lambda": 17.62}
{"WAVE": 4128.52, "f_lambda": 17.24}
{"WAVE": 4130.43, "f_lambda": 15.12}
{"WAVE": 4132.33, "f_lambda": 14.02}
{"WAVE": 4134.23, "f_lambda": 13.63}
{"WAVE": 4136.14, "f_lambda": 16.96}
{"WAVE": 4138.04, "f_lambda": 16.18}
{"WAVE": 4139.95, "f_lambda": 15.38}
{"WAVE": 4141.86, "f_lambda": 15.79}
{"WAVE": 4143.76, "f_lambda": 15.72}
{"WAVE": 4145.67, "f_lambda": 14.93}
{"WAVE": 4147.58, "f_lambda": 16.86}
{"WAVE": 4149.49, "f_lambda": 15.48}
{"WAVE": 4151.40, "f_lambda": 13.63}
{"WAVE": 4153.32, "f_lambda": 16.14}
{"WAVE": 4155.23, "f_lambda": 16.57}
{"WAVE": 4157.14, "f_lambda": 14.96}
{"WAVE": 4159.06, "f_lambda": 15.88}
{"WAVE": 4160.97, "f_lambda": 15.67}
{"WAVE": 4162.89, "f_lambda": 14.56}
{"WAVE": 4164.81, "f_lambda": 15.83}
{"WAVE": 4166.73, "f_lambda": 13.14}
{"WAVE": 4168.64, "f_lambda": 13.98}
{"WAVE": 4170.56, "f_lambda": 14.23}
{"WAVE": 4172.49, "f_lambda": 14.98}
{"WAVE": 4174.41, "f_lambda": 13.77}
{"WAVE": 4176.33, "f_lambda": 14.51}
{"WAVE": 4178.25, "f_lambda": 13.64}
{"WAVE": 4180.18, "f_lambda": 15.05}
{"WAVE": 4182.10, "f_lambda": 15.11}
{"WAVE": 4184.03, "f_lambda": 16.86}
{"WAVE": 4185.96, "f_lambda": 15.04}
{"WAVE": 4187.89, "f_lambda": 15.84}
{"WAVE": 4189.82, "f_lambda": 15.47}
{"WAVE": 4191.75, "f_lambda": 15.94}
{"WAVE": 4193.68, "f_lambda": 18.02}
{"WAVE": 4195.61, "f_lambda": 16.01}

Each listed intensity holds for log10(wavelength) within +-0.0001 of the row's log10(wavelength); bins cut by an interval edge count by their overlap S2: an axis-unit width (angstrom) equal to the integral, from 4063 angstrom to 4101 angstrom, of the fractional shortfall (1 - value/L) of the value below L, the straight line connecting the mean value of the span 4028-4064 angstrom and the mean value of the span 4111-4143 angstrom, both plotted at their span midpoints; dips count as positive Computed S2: 3.0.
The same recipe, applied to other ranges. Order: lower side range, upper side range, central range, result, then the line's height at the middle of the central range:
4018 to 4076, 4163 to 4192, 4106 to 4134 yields 2.4 angstrom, 15.5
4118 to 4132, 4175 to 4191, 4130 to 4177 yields 1.3 angstrom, 15.5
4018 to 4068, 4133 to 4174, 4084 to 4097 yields 1.4 angstrom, 15.8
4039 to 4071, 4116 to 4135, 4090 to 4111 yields 4.8 angstrom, 15.8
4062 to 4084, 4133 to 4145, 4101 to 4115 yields 3.4 angstrom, 15.5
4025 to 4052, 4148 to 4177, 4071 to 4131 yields 5.3 angstrom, 15.6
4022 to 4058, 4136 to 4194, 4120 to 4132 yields -0.4 angstrom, 15.7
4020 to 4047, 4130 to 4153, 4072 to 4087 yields 0.4 angstrom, 15.7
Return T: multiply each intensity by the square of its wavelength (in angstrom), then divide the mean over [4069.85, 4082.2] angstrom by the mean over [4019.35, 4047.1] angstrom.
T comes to 1.0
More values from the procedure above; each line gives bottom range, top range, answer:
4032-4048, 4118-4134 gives 1.04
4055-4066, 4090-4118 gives 0.82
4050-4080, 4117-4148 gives 1.00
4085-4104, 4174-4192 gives 1.13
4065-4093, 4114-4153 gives 1.05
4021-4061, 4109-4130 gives 0.94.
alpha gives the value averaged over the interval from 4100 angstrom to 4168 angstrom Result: 14.7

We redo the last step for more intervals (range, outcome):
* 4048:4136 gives 14.8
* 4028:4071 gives 16.1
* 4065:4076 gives 15.7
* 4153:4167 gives 15.4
